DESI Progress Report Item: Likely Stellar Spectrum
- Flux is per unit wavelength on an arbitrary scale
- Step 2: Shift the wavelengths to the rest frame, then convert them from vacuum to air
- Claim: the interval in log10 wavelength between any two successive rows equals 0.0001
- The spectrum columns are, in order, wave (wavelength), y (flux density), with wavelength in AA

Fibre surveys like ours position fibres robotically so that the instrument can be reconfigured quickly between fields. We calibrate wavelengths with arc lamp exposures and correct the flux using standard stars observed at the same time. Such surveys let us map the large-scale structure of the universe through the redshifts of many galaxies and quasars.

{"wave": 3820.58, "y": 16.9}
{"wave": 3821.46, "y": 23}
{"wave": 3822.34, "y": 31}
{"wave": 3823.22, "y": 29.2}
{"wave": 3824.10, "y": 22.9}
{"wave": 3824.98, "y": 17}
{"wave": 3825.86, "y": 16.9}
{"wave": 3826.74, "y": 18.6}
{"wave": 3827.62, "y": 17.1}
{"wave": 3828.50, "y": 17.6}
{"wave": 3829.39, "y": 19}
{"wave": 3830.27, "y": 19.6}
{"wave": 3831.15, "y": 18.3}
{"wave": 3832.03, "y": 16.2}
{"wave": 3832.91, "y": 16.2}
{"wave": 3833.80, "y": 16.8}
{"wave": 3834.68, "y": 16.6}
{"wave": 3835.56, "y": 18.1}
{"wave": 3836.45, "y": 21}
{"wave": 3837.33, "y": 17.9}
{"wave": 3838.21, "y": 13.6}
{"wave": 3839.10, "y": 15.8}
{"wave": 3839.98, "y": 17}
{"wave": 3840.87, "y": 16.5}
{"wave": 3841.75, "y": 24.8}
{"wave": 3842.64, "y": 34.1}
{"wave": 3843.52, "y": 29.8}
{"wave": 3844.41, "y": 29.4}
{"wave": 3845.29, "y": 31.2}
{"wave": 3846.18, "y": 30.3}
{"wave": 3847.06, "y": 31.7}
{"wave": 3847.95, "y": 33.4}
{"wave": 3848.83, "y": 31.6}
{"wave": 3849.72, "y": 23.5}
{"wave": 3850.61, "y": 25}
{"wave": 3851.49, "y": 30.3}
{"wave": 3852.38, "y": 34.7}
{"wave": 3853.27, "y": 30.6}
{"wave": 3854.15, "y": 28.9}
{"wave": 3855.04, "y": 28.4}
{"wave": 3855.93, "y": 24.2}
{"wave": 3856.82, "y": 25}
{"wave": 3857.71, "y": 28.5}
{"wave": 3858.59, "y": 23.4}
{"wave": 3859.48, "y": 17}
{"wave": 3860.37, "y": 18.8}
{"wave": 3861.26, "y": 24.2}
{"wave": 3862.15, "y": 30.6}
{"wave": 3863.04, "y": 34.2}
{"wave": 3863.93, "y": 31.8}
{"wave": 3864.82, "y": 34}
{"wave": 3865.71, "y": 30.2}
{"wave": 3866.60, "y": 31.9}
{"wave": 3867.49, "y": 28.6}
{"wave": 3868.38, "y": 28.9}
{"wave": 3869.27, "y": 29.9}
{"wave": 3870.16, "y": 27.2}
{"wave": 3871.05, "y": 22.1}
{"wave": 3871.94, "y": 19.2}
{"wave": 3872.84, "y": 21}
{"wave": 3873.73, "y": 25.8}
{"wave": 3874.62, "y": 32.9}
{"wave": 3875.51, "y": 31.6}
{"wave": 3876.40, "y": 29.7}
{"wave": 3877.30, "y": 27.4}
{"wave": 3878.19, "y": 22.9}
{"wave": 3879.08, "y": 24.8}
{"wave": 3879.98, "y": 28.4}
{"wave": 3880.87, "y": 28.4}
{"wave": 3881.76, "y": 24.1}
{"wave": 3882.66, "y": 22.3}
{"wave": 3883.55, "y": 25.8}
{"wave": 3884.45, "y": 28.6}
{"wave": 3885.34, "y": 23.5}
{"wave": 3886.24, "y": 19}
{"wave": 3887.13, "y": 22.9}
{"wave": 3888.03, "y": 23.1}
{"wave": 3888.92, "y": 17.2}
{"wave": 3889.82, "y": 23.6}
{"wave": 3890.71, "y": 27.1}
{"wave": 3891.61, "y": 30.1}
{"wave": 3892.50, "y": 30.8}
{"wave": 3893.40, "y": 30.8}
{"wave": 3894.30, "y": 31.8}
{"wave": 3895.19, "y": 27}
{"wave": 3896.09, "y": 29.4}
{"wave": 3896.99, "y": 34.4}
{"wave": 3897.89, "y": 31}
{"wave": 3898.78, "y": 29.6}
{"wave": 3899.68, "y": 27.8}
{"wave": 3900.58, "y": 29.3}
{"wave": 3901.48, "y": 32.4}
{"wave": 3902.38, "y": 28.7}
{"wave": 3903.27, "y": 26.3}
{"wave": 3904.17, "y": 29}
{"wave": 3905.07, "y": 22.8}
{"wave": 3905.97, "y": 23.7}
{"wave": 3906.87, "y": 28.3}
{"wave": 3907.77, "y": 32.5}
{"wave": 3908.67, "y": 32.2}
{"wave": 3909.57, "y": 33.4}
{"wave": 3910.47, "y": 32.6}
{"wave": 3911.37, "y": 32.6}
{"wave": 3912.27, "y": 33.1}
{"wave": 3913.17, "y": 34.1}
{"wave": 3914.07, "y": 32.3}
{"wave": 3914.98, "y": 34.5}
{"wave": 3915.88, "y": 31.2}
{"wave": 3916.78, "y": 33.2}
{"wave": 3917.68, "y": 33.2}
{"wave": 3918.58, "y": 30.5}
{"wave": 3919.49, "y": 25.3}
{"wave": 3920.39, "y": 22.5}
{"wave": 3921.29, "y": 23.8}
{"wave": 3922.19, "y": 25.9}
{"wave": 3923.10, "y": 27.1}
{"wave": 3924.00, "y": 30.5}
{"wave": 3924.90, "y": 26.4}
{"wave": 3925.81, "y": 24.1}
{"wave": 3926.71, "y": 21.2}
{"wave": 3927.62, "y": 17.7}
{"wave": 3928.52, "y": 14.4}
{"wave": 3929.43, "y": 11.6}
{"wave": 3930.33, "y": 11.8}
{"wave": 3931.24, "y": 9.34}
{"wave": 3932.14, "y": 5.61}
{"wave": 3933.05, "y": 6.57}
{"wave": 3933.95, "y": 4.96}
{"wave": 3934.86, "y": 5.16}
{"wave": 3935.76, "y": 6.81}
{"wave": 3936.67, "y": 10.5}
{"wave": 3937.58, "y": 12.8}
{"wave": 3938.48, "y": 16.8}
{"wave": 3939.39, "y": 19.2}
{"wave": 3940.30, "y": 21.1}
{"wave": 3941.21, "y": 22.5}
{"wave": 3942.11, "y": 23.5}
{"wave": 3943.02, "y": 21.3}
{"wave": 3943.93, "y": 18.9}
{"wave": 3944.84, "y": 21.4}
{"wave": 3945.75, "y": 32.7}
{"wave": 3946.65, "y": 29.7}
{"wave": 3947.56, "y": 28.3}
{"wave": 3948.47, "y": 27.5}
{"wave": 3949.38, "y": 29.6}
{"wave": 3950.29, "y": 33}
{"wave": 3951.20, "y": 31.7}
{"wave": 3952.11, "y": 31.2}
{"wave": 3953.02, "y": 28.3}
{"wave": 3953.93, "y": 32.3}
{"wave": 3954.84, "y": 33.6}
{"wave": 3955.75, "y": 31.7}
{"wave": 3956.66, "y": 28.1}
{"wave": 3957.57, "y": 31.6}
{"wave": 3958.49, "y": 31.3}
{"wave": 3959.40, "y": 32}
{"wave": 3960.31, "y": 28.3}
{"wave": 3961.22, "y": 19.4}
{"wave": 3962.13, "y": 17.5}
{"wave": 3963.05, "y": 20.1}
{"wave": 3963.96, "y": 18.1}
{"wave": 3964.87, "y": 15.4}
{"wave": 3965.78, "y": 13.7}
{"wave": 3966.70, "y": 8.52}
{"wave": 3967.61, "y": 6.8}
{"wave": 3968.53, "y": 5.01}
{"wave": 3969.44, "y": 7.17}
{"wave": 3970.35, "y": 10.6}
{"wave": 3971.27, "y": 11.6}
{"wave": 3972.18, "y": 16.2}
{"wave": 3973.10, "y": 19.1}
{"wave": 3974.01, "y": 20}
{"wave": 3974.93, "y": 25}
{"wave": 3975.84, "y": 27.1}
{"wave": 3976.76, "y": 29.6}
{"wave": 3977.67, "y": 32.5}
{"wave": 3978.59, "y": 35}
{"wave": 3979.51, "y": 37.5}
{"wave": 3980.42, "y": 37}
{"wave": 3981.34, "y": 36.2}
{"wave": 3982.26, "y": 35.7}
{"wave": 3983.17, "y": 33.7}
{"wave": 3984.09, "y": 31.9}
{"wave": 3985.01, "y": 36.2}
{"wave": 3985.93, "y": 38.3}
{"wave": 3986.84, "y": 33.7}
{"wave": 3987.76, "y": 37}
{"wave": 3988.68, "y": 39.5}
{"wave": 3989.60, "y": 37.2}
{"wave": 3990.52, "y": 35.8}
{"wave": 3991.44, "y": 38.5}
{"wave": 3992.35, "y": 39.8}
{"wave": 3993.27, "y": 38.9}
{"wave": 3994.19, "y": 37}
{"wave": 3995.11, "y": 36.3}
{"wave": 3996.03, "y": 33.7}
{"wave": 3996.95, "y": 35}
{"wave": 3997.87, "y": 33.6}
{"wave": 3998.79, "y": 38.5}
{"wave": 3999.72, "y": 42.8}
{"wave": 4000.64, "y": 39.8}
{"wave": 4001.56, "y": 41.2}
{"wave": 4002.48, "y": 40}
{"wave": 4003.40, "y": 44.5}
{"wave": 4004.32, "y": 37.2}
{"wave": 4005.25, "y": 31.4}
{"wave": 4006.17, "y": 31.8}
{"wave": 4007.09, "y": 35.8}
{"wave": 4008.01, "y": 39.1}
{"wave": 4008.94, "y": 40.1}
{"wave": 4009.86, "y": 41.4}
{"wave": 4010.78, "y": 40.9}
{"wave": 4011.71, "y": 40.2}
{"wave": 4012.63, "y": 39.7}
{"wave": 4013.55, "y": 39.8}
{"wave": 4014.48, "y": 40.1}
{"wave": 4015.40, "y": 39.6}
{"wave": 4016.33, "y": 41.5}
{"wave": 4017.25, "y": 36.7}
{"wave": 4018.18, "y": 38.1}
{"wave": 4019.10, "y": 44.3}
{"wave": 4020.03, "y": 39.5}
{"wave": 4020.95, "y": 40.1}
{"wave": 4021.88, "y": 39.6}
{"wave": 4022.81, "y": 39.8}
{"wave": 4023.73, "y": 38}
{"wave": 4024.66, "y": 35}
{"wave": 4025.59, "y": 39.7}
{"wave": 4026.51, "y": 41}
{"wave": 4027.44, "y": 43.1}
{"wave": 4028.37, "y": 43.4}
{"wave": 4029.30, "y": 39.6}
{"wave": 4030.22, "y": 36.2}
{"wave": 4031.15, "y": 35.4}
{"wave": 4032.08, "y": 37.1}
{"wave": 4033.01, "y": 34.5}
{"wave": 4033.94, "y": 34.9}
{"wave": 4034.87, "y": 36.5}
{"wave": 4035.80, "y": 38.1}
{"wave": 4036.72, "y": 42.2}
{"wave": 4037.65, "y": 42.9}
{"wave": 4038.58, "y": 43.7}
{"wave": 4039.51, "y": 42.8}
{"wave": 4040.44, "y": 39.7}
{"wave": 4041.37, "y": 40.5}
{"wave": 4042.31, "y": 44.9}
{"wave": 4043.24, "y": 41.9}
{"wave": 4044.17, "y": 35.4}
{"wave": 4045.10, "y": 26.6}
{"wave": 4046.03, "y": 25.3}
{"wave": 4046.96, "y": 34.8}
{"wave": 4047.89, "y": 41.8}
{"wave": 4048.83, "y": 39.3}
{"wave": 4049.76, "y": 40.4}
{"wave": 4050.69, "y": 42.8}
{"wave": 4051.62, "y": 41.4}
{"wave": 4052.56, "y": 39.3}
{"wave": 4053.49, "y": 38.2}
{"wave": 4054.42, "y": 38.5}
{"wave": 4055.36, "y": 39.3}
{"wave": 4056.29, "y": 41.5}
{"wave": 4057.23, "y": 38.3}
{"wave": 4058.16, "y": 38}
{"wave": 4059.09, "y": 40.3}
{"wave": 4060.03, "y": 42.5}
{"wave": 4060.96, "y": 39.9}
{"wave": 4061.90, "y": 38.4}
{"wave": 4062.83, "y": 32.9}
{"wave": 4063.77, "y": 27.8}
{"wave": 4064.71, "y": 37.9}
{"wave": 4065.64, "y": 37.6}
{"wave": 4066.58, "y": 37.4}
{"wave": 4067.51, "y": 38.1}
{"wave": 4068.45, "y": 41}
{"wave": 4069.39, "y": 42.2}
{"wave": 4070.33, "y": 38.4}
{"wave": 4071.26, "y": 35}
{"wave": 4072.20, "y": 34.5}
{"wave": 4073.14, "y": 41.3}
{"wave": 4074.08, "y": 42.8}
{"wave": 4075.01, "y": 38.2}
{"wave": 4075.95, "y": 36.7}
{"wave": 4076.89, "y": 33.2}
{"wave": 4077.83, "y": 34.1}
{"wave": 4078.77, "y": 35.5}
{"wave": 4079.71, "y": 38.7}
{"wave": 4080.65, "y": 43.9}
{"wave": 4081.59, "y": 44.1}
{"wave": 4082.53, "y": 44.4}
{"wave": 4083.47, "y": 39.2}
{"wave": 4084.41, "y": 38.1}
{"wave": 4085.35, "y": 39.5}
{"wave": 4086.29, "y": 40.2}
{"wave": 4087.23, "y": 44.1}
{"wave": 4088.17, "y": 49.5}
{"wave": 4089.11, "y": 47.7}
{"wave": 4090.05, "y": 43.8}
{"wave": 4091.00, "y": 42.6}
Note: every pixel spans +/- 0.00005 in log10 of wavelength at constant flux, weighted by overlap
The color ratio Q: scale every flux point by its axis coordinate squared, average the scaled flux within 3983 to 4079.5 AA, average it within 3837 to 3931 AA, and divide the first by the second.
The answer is 1.53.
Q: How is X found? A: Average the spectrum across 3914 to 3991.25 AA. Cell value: 24.2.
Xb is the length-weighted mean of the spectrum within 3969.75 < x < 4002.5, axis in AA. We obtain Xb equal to 32.9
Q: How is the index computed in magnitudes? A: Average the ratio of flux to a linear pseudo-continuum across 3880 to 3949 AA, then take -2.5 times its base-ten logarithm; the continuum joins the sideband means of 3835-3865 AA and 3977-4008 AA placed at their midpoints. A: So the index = 0.24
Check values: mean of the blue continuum 26.1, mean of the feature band 24.5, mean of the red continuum 36.7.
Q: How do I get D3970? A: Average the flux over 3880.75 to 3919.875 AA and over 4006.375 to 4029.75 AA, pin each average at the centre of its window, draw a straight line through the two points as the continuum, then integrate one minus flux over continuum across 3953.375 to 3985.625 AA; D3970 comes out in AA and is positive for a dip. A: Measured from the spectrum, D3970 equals 9.8 AA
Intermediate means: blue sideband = 28.6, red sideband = 39.8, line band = 24.5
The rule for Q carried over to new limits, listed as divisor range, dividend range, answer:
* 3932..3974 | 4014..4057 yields 2.01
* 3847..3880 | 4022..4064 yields 1.53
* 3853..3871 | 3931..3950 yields 0.68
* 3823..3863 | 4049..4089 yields 1.88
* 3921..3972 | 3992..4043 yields 2.00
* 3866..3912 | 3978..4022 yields 1.45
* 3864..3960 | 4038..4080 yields 1.60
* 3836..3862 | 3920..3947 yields 0.74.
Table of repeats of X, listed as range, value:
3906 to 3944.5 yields 22.4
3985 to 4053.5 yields 38.6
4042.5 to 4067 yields 37.7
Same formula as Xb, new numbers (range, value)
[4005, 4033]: 38.9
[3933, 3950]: 19.4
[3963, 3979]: 17.8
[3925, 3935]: 12.7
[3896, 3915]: 30.4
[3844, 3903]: 27.6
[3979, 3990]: 36.1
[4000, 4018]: 39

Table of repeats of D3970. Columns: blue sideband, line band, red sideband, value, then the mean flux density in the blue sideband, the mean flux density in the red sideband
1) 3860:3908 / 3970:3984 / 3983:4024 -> 3.3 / 27.3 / 38.2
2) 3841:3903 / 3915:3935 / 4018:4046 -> 6.8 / 27.6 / 38.9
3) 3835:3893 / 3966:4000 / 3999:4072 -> 5.4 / 26.1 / 38.8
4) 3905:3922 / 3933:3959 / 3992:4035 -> 7.6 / 30.2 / 38.6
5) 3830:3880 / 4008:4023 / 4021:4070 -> -1.4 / 25.5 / 38.6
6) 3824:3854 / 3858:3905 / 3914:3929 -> -4.5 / 22.8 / 26.5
